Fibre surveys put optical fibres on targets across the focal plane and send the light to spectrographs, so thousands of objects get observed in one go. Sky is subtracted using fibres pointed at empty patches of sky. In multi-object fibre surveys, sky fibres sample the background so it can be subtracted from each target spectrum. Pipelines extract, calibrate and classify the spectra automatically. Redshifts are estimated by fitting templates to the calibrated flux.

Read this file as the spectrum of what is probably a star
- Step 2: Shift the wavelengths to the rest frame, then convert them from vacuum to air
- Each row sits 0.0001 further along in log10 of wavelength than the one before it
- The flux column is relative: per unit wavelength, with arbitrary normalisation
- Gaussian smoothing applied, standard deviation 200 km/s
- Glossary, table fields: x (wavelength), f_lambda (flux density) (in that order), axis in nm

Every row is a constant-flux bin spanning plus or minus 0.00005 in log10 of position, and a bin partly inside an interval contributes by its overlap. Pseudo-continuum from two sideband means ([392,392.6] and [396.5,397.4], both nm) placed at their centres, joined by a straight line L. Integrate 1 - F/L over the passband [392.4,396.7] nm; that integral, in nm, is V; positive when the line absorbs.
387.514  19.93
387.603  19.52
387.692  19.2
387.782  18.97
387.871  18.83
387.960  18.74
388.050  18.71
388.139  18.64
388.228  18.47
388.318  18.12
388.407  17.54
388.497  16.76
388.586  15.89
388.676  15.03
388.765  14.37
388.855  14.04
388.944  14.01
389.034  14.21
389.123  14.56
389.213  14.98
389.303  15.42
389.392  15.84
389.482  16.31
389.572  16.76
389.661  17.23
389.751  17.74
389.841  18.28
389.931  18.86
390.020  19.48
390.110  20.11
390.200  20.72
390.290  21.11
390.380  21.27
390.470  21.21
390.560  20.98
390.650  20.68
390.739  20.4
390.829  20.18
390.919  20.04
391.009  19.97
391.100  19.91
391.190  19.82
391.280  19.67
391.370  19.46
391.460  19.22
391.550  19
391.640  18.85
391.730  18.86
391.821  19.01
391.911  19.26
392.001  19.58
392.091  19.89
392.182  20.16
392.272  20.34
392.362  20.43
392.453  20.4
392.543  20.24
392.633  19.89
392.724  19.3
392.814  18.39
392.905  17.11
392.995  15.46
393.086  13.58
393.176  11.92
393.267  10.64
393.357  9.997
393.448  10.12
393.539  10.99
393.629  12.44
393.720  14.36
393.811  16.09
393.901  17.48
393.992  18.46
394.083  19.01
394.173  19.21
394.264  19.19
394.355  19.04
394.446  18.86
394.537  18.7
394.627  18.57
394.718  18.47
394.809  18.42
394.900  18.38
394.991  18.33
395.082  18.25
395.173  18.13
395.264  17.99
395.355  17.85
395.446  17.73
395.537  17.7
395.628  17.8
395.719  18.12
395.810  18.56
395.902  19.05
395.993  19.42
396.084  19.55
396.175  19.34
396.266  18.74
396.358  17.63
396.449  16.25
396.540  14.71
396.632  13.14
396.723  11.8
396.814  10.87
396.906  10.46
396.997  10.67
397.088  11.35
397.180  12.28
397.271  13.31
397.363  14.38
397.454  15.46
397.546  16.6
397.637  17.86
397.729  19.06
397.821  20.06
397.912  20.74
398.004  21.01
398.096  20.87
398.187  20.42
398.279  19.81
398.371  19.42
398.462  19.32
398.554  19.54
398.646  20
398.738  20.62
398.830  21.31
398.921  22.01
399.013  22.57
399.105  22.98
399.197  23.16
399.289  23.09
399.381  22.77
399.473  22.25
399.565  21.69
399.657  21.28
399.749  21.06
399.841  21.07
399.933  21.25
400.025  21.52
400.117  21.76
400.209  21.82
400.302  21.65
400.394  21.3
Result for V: -0.28 nm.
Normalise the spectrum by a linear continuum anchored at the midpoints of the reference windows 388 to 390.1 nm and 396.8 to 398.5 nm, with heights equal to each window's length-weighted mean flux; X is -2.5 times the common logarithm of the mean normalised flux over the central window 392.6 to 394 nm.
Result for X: 0.140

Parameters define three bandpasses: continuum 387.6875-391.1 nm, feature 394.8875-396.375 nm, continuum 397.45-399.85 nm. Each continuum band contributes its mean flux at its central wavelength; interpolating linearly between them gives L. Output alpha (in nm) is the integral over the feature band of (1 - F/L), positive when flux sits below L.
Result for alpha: 0.11 nm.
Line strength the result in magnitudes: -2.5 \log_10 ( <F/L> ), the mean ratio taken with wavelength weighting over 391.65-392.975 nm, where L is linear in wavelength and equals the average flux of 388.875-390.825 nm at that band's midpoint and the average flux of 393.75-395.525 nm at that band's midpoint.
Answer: -0.07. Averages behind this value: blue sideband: 18.1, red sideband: 18.3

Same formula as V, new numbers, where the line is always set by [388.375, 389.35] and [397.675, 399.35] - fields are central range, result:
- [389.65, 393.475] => -0.450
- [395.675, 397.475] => 0.405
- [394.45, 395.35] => 0.018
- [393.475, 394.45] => 0.085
